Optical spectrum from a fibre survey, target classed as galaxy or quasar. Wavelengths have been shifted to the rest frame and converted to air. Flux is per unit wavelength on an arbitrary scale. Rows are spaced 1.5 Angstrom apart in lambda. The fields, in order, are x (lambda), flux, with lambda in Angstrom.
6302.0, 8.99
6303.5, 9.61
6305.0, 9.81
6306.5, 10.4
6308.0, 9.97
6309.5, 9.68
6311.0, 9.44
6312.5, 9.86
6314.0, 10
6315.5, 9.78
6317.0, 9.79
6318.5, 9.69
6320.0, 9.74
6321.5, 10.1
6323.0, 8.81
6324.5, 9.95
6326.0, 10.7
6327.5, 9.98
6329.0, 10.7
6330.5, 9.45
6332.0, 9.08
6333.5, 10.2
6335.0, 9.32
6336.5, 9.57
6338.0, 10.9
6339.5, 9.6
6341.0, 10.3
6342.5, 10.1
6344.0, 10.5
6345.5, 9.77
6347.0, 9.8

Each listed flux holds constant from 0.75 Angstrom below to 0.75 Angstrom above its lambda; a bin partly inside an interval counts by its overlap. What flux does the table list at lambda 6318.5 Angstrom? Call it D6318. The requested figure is 9.69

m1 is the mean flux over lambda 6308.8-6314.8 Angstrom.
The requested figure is 9.75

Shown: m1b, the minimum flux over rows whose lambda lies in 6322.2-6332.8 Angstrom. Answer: 8.81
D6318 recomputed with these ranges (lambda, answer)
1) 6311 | 9.44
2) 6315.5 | 9.78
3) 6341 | 10.3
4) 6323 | 8.81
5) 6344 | 10.5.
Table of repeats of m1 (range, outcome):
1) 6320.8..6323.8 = 9.45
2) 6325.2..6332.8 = 9.98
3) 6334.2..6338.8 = 9.93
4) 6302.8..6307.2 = 9.94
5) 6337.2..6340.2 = 10.2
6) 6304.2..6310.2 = 9.96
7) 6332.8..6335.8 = 9.75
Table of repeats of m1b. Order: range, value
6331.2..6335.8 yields 9.08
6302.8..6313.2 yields 9.44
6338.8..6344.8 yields 9.6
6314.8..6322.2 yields 9.69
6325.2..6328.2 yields 9.98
